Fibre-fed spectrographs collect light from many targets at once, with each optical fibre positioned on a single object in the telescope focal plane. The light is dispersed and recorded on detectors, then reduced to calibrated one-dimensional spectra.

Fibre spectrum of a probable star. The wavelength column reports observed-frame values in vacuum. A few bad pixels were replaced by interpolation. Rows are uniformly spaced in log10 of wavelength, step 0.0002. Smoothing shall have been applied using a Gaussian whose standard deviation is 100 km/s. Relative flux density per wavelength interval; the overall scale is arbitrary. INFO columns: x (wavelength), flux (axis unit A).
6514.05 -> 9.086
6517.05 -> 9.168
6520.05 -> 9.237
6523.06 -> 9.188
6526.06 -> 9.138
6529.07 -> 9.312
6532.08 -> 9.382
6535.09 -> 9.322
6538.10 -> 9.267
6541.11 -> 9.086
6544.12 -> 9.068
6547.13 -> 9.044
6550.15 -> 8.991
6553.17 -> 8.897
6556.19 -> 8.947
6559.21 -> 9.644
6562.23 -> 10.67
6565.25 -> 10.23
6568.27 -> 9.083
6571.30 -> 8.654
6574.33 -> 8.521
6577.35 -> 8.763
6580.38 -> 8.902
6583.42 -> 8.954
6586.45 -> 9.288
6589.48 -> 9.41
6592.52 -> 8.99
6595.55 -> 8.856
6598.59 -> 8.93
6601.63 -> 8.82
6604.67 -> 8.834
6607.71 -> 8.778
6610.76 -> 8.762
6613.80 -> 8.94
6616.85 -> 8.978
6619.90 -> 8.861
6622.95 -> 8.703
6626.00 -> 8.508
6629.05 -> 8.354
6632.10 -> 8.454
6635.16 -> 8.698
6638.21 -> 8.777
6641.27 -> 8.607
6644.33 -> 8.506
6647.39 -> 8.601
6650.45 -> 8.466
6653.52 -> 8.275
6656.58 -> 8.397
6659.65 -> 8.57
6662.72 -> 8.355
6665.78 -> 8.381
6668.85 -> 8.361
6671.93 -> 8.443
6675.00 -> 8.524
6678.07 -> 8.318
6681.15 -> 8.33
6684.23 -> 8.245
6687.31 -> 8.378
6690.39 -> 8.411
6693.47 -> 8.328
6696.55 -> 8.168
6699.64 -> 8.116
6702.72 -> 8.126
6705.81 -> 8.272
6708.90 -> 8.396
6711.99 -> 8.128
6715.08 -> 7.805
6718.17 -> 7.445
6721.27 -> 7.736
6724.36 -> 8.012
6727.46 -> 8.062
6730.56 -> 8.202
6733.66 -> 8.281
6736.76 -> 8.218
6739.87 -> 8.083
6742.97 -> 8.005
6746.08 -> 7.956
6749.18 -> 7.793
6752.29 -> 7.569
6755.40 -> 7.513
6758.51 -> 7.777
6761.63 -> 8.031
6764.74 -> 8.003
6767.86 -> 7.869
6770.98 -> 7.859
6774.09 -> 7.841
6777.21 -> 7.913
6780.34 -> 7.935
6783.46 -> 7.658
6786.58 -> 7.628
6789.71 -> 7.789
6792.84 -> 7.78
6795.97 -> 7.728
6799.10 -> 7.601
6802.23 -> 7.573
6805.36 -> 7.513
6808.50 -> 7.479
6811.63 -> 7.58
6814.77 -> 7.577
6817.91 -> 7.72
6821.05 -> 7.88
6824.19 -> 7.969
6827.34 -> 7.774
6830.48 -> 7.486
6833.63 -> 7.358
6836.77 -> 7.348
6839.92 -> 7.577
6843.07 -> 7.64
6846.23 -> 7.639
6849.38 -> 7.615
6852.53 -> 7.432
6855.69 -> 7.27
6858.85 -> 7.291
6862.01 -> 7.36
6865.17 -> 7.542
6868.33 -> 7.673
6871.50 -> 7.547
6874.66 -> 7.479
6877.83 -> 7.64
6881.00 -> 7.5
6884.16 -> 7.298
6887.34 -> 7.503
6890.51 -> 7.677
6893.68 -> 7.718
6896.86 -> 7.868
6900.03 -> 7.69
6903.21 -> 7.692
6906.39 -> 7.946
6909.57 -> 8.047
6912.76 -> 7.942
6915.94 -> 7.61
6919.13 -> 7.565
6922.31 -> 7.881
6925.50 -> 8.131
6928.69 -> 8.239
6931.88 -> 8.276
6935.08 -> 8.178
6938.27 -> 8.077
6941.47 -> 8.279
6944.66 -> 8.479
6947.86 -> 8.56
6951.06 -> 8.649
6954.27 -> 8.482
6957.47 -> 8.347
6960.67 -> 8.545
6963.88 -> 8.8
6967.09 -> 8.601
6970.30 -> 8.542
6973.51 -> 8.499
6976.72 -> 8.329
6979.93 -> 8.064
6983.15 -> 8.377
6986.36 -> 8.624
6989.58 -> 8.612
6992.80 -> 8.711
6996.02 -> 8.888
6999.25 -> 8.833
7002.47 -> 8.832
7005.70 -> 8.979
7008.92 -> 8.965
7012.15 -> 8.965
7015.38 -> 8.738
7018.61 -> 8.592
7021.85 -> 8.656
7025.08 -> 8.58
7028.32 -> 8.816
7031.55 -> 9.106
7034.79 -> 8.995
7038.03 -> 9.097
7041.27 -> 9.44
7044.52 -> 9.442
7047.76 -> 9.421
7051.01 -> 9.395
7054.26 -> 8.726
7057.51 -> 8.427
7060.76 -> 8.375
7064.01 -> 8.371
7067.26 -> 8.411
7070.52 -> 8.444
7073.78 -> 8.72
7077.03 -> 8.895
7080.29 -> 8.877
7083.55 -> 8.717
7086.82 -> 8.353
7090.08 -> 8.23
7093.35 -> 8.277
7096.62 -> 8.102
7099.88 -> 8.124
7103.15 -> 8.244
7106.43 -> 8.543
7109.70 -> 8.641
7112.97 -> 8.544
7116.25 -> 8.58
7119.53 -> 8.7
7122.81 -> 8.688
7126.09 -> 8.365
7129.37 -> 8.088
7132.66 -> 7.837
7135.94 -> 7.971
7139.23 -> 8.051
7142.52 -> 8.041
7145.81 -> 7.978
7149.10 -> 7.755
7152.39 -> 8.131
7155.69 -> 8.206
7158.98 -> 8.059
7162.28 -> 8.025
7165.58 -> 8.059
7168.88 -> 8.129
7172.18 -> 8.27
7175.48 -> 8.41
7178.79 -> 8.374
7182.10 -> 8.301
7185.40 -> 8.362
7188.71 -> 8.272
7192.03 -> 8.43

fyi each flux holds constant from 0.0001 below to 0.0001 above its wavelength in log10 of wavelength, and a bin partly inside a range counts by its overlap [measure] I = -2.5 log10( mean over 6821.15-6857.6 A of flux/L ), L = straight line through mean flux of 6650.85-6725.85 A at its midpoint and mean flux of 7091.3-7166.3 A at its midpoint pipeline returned 0.09 mag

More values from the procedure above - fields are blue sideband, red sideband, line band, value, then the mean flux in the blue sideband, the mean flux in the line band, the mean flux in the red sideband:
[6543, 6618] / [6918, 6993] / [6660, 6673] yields 0.065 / 9.08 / 8.4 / 8.37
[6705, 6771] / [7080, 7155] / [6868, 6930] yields 0.050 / 7.95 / 7.73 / 8.28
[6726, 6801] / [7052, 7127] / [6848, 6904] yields 0.076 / 7.88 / 7.54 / 8.5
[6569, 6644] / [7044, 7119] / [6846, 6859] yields 0.168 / 8.8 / 7.45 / 8.59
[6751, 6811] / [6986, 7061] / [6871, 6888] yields 0.099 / 7.74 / 7.49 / 8.9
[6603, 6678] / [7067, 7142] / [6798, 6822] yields 0.122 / 8.58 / 7.61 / 8.4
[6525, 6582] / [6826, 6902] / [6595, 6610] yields 0.013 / 9.21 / 8.84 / 7.54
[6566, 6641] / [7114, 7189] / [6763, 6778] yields 0.097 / 8.84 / 7.9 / 8.2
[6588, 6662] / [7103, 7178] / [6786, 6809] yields 0.122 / 8.71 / 7.64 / 8.23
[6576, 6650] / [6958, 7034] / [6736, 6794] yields 0.118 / 8.8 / 7.85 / 8.68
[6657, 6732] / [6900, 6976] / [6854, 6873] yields 0.108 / 8.22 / 7.44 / 8.22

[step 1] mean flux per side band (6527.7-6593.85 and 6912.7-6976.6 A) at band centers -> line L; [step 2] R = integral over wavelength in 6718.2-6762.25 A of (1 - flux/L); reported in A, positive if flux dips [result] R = 4.3 A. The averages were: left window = 9.2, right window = 8.29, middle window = 7.93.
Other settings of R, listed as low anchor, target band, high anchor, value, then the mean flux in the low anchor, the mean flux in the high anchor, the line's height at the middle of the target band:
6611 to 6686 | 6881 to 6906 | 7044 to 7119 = 2.7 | 8.53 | 8.59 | 8.56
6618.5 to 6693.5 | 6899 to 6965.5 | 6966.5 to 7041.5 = 3.9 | 8.48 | 8.73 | 8.68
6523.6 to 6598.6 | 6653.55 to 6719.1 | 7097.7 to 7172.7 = 5.1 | 9.18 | 8.22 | 8.97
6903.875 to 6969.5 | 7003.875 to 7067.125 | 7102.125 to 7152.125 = -4.9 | 8.23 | 8.26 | 8.25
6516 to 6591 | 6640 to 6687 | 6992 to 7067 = 3.6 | 9.21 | 8.88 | 9.13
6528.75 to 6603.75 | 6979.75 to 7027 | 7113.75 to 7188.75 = -1.5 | 9.16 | 8.2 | 8.45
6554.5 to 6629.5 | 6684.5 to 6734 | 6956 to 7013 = 4.4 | 9.02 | 8.64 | 8.91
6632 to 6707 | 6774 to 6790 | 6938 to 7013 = 1.3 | 8.4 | 8.59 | 8.47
